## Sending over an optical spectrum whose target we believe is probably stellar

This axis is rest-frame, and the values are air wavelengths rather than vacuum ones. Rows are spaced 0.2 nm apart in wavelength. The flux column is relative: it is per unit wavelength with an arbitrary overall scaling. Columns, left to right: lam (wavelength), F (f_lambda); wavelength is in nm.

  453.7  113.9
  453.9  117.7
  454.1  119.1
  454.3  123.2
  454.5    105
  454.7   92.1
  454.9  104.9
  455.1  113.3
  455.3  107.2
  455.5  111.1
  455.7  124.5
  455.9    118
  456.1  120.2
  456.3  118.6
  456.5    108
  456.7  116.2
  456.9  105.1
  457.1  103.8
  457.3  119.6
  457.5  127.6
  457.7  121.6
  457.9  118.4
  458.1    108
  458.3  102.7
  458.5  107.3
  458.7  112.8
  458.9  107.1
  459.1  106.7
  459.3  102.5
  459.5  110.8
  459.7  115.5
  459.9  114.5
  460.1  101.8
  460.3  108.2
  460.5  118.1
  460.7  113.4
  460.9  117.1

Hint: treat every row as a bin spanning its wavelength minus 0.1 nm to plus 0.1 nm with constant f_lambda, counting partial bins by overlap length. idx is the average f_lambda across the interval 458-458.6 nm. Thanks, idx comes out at 106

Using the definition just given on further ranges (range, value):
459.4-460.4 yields 110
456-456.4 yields 119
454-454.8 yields 110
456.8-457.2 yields 104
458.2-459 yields 107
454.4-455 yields 101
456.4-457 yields 110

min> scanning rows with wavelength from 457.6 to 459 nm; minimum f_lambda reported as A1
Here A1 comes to 102.7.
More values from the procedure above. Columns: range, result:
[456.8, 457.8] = 103.8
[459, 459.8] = 102.5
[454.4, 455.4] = 92.1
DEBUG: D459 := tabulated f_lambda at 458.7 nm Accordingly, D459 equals 112.8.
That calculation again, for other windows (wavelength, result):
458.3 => 102.7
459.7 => 115.5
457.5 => 127.6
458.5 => 107.3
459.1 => 106.7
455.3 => 107.2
